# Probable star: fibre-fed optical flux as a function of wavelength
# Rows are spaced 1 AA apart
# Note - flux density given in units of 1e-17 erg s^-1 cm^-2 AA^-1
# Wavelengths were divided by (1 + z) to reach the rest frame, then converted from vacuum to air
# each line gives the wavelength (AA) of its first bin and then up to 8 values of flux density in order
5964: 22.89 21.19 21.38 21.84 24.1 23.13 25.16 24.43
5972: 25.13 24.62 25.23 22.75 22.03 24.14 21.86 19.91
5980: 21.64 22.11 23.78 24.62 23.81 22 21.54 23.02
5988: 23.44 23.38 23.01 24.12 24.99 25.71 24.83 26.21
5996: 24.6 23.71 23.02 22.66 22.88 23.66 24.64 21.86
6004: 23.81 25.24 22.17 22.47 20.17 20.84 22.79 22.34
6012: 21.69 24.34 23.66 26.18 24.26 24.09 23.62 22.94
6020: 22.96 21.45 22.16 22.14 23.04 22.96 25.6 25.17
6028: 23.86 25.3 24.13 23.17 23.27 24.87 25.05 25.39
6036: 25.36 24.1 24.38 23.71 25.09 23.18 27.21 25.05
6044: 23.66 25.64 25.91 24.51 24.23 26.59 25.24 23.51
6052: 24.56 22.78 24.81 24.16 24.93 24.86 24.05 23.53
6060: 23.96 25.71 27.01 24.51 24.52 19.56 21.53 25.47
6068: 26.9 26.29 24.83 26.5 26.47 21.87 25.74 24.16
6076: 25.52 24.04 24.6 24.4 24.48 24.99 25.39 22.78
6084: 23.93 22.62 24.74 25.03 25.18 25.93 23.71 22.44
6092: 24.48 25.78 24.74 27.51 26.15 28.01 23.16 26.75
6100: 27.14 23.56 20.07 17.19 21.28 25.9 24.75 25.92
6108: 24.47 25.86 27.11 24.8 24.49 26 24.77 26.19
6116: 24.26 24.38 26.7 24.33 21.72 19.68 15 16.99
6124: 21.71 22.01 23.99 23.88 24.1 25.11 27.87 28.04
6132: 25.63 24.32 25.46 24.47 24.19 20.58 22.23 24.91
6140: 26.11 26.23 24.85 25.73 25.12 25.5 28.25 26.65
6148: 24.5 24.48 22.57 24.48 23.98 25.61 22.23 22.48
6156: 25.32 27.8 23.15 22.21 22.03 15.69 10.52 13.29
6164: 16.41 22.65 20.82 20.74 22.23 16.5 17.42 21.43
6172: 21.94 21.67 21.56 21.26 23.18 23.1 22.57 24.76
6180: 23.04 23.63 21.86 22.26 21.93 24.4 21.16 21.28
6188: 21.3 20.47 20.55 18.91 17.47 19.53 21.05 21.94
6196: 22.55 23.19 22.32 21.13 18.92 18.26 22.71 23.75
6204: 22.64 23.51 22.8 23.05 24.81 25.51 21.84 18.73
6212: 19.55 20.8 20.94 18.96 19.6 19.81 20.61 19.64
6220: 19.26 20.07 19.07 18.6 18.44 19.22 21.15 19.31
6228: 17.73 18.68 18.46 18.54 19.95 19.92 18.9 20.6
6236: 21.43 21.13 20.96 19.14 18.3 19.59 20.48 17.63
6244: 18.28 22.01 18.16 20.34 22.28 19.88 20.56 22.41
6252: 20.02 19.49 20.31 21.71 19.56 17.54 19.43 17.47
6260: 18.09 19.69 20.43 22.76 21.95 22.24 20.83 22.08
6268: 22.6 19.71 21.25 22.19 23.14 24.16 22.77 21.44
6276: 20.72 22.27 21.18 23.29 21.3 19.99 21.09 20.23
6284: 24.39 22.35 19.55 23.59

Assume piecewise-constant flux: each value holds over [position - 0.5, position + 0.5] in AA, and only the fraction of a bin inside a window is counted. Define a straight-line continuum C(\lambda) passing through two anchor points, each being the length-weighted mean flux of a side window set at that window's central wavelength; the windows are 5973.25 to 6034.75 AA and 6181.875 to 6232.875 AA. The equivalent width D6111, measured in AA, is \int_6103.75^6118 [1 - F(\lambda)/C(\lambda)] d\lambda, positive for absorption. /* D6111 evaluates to -2.03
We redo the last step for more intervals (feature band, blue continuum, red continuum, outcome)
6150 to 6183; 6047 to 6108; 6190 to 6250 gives 0.71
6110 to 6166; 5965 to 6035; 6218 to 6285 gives -4.14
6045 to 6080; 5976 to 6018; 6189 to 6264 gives -3.43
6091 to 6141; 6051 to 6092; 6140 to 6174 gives -1.78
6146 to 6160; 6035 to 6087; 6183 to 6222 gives -1.23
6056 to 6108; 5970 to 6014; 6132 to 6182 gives -3.50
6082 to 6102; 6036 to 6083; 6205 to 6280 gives -0.76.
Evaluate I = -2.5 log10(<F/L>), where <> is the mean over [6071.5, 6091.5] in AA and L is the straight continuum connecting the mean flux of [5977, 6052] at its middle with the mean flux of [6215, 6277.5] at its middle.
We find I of -0.08 mag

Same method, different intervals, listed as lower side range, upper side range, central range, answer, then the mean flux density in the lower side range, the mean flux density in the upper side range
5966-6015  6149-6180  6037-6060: -0.09 mag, 23.3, 21.4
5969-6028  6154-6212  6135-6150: -0.14 mag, 23.4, 21.3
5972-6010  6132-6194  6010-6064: -0.06 mag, 23.3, 22.3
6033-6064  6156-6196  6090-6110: -0.06 mag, 24.8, 20.9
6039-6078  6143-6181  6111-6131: -0.02 mag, 24.7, 22.2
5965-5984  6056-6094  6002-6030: 0.02 mag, 23.2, 24.5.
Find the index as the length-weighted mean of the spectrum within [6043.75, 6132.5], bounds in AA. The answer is 24.4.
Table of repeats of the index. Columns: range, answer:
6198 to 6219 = 21.4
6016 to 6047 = 24.2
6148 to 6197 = 21.5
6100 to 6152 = 24.1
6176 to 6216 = 21.7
